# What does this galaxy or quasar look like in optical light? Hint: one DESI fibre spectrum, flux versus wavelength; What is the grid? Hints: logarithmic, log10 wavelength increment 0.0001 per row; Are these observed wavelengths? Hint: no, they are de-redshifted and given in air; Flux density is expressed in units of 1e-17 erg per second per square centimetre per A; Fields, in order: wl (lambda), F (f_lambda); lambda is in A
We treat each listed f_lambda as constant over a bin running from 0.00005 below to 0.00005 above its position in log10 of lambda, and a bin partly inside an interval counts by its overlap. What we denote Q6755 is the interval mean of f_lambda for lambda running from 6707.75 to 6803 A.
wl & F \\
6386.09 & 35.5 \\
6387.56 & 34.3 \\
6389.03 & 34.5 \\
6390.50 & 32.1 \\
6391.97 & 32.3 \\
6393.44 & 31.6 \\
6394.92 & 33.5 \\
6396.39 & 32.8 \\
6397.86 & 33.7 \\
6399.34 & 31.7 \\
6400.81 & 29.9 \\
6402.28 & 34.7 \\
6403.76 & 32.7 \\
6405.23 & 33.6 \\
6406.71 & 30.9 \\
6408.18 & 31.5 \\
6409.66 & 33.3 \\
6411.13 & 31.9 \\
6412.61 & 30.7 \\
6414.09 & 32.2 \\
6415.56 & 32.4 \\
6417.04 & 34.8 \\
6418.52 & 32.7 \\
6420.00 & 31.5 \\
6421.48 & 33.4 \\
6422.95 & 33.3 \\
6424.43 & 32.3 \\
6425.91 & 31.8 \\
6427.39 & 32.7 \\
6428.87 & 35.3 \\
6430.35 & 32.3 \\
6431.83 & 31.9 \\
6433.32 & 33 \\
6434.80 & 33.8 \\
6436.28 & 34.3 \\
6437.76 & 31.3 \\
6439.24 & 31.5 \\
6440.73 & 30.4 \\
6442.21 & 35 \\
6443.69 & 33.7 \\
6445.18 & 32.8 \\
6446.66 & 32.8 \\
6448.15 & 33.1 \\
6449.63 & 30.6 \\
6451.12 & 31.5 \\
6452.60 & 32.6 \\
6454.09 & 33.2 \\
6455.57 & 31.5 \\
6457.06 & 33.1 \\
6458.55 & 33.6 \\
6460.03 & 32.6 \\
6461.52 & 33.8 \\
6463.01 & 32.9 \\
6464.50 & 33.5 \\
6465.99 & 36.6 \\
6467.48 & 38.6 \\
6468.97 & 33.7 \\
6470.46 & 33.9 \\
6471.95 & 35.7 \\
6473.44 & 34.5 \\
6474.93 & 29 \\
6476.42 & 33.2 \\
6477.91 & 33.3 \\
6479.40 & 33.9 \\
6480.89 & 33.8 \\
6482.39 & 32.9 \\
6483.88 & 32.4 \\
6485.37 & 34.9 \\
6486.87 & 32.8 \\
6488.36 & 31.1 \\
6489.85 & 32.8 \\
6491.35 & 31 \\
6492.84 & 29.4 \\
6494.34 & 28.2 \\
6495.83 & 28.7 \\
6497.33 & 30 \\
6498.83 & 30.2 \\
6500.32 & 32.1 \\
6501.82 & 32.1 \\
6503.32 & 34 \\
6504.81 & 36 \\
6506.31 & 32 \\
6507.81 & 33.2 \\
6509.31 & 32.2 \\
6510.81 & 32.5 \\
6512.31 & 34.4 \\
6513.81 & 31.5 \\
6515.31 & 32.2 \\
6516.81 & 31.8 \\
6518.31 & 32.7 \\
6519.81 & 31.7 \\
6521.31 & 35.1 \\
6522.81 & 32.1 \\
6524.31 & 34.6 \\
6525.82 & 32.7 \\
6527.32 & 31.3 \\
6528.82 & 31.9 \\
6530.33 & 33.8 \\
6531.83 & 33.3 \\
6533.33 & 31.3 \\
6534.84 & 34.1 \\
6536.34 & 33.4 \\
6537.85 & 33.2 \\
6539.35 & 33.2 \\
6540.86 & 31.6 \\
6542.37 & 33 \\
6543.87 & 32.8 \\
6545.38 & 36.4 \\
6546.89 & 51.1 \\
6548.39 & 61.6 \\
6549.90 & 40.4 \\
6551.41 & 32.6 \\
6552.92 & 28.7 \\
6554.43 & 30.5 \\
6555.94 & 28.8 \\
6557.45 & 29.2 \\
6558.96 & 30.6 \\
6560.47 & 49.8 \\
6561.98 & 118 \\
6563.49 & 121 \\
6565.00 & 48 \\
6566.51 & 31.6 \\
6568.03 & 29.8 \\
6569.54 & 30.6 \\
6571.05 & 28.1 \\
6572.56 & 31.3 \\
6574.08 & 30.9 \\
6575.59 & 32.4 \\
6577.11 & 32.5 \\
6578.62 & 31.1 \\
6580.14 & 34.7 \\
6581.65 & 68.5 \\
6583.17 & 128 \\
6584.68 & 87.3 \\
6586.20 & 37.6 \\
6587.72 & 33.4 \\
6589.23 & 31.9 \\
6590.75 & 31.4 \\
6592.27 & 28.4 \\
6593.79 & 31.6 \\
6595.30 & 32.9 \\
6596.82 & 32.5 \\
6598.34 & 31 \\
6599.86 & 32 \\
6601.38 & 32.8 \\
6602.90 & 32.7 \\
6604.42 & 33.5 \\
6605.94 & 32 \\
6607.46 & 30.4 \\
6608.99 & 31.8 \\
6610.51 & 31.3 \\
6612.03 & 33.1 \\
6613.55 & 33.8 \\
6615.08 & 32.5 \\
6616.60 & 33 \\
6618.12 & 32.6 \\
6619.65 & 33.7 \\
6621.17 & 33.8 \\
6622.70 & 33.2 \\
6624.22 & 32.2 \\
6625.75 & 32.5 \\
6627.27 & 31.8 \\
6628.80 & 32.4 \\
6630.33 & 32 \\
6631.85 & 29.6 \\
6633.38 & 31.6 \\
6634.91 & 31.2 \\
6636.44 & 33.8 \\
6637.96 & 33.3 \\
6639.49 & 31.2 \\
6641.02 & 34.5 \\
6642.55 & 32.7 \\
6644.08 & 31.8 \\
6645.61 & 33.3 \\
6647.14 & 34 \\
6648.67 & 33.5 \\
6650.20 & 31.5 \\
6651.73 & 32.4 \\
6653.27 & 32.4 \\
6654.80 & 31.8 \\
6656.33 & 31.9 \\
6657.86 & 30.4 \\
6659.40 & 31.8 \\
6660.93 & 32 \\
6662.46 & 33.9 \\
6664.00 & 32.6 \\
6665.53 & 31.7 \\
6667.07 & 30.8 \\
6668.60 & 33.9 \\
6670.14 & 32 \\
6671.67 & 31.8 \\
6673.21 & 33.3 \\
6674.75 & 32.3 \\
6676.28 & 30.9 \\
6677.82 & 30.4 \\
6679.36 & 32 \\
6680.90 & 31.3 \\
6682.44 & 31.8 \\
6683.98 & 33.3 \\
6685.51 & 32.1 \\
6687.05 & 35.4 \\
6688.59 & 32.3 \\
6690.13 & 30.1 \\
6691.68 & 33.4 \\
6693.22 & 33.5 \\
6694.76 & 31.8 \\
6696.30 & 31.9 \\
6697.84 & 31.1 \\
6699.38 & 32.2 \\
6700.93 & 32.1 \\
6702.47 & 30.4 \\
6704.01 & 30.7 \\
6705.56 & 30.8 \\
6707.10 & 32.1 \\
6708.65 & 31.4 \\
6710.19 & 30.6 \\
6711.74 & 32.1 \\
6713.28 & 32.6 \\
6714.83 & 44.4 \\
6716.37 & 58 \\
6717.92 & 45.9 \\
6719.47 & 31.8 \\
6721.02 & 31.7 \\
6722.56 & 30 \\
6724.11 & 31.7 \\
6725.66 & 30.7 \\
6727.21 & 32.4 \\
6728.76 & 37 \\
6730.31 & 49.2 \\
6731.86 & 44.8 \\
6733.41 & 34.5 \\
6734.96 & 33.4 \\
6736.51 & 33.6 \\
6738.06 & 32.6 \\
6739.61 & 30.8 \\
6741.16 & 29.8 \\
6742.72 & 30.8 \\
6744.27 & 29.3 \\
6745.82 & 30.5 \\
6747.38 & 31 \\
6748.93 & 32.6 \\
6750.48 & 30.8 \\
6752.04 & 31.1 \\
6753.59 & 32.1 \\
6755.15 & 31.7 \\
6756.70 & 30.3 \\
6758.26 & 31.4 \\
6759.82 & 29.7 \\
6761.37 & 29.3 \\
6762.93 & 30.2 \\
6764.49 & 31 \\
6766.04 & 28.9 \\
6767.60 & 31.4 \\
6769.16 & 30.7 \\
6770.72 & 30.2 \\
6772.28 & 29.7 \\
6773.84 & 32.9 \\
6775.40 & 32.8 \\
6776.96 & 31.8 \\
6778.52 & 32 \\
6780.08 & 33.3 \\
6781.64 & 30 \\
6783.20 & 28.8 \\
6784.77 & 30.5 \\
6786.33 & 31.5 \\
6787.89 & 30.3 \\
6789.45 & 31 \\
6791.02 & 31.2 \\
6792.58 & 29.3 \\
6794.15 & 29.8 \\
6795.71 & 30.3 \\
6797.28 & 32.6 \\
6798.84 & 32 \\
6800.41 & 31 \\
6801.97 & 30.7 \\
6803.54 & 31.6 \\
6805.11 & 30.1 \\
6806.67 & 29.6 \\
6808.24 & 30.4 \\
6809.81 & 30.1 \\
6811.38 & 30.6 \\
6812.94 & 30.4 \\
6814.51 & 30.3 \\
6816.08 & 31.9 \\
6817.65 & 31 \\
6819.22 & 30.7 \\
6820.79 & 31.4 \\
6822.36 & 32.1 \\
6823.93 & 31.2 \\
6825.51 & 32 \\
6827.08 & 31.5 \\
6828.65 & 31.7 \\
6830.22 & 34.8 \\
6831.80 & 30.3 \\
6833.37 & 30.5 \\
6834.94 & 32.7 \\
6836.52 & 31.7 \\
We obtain 32.7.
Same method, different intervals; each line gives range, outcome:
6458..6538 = 32.8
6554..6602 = 44.1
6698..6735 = 35.4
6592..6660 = 32.3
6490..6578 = 36.5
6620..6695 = 32.3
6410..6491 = 33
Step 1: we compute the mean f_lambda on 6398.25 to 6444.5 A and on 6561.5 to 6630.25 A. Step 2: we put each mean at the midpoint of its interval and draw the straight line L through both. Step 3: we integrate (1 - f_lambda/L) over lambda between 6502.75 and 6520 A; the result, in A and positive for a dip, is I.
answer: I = 1.7 A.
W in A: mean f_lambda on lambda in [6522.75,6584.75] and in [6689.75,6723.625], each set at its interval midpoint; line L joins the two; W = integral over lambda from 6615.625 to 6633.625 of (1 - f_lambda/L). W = 2.9 A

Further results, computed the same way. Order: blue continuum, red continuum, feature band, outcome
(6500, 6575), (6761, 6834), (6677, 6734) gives -1.7 A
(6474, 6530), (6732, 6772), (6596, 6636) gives -0.6 A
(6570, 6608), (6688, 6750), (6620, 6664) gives 5.7 A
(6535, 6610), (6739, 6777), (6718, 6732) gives -1.3 A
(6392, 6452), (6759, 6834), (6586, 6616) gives -0.4 A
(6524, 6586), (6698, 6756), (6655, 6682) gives 3.7 A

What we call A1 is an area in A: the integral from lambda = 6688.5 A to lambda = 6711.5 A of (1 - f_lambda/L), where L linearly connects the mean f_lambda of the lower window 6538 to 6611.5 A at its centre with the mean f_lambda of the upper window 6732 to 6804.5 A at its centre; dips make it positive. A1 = 2.1 A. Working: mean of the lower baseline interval 41.2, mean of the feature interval 31.6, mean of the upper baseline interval 31.2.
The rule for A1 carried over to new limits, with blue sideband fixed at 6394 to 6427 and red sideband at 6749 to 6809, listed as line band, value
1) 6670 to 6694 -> -0.7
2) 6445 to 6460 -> -0.1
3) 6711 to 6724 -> -2.9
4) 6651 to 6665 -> -0.3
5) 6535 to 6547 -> -1.0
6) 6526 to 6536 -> -0.2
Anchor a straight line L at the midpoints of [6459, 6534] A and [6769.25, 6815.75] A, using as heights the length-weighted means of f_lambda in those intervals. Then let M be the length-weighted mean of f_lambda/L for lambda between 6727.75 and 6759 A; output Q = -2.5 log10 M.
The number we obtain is -0.07 mag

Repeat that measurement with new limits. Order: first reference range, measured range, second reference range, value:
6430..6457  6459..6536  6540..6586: 0.18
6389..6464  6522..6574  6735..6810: -0.23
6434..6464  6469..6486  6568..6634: 0.00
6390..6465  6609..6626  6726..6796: -0.02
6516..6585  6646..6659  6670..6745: 0.13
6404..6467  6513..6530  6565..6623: 0.09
